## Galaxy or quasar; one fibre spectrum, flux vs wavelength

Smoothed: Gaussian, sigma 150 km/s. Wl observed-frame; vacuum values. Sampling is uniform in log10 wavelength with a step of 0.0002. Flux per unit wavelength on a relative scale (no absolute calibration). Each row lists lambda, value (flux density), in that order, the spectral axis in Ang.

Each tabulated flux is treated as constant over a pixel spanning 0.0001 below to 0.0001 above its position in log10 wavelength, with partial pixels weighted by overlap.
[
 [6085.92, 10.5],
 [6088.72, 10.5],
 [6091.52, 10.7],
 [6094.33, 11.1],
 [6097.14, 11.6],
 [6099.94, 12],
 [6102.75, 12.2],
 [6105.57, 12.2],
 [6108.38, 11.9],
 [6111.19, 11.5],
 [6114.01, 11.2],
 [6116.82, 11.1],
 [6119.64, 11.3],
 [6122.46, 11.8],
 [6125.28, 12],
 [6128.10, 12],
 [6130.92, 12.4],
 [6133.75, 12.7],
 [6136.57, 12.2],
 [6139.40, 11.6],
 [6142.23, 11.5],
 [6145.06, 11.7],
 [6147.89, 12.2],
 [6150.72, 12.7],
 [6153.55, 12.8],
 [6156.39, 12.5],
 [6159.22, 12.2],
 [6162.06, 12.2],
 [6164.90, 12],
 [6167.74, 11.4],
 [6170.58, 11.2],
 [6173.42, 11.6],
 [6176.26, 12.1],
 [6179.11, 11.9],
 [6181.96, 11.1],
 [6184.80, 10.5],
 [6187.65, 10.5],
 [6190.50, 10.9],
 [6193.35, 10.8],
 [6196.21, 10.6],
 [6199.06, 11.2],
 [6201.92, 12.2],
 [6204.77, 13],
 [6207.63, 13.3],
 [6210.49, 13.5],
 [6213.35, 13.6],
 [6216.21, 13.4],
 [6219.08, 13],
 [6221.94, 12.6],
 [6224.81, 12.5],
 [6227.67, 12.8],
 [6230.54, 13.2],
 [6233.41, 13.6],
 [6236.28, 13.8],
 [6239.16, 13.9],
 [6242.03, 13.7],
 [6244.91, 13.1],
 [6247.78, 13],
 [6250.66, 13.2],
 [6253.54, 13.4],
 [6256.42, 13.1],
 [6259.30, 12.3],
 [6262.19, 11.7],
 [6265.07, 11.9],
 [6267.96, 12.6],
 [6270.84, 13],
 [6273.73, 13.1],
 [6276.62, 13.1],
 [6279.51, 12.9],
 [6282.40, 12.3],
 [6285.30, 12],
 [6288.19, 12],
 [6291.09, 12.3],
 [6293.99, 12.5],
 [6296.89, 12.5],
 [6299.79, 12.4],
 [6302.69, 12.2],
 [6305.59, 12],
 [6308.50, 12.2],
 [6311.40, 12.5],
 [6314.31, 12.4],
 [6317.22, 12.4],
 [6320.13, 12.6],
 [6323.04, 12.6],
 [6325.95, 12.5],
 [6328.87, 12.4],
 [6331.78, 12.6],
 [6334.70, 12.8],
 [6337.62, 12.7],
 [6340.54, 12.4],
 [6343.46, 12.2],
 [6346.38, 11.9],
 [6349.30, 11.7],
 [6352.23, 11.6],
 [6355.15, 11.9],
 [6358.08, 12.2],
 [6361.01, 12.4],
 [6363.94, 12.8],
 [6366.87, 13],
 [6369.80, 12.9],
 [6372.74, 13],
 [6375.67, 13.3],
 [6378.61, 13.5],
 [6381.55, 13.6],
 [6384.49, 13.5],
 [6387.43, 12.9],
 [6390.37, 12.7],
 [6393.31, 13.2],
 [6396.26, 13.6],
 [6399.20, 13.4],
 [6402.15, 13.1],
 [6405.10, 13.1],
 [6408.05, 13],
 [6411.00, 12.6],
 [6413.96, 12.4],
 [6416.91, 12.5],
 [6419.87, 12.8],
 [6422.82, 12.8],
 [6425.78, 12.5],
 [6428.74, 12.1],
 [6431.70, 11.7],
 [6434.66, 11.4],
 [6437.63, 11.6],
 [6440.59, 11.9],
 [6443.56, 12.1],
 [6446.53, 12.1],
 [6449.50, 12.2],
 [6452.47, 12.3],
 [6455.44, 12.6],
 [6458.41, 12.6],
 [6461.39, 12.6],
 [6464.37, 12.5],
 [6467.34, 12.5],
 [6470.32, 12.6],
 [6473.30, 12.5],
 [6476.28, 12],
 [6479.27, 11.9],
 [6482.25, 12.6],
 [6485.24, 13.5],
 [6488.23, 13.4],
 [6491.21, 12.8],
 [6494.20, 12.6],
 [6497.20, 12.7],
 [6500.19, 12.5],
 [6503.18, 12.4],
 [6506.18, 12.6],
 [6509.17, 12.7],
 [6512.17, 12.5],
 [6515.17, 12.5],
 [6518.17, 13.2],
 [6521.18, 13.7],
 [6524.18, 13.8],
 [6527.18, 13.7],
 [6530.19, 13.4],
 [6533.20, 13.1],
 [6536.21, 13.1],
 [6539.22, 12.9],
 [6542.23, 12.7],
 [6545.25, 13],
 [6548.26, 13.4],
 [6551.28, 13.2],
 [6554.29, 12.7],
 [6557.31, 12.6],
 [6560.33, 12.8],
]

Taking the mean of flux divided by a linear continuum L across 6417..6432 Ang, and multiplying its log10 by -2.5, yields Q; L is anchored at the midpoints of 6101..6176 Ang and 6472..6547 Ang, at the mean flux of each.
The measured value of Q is 0.02 mag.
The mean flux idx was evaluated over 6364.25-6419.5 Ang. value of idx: 13.1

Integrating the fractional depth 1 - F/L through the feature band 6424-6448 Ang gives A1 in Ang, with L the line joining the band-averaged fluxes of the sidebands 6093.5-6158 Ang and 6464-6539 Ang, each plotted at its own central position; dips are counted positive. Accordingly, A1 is 1.4 Ang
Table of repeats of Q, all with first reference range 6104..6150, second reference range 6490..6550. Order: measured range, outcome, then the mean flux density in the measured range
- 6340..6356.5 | 0.05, 11.9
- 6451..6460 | 0.02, 12.5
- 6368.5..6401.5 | -0.06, 13.2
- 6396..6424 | -0.02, 12.9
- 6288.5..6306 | 0.00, 12.3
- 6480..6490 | -0.02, 13.1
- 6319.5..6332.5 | -0.01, 12.5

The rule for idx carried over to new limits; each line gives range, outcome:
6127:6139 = 12.3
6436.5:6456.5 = 12.1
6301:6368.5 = 12.4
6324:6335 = 12.6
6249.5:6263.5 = 12.7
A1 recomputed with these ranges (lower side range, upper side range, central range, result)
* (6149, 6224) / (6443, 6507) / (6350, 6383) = -1.0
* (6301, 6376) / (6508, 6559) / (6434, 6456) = 1.3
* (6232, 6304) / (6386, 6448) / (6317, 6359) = 1.2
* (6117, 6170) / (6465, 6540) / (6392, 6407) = -0.8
